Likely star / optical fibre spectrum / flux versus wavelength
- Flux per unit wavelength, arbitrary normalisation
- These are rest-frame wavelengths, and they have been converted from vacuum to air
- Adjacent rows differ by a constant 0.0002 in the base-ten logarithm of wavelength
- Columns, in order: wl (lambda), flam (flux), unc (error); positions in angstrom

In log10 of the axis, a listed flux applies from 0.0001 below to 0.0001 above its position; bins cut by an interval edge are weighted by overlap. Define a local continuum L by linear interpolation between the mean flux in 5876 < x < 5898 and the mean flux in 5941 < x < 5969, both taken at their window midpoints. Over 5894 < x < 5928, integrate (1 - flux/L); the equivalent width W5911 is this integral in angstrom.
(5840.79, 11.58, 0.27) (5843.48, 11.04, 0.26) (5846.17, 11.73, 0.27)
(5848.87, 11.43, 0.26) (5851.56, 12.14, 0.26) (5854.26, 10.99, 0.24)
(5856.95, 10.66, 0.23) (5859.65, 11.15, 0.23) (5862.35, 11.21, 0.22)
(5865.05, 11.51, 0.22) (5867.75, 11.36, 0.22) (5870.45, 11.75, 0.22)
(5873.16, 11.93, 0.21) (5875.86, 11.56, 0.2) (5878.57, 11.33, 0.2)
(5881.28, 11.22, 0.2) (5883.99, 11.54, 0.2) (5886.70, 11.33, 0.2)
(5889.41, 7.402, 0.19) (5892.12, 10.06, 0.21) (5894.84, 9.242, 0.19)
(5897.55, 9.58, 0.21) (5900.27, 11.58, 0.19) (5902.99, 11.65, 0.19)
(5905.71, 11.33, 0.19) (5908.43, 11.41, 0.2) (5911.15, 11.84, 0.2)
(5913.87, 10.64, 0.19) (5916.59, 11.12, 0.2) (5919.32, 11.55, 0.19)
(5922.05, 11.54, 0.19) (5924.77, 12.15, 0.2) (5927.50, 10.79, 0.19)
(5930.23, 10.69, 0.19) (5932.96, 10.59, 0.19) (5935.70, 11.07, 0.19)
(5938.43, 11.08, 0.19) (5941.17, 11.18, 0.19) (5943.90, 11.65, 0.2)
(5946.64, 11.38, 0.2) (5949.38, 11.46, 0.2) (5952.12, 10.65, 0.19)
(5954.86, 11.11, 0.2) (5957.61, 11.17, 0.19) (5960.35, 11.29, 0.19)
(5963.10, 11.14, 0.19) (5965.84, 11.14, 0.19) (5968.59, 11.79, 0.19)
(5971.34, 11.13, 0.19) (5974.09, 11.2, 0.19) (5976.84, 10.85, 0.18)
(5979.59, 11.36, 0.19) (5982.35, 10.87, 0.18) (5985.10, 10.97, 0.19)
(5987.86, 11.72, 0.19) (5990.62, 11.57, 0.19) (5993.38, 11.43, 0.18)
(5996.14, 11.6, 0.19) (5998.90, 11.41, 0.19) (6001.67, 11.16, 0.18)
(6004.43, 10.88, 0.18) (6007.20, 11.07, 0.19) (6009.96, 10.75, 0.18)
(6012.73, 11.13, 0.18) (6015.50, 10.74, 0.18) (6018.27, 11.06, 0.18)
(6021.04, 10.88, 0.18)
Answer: -1.59 angstrom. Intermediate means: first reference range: 10.3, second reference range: 11.3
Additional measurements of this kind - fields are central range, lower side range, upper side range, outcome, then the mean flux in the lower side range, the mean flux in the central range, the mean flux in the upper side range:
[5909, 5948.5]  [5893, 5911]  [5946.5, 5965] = -0.86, 10.8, 11.2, 11.2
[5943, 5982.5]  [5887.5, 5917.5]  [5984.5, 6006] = -0.55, 10.5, 11.2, 11.3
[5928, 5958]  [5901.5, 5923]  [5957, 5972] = 0.65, 11.4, 11.1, 11.3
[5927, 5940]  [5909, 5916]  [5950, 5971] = 0.44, 11.3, 10.8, 11.2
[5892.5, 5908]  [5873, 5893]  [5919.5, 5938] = 0.32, 10.7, 10.7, 11.2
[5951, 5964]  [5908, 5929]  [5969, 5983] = 0.16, 11.4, 11.1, 11.1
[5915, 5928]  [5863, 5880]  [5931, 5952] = -0.22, 11.6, 11.5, 11.2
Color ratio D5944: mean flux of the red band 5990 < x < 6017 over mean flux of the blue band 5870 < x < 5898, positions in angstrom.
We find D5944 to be 1.05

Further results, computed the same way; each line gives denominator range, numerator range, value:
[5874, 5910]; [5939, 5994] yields 1.05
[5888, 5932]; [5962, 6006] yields 1.04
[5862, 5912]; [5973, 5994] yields 1.02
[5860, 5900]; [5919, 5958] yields 1.04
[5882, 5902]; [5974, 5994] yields 1.11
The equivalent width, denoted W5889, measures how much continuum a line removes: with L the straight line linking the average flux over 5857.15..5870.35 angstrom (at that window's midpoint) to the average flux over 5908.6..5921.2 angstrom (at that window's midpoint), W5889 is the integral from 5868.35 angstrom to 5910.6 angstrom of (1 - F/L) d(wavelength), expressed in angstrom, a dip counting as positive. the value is 1.5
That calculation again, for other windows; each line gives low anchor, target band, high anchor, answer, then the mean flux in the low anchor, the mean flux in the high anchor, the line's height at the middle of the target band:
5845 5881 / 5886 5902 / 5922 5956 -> 2.1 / 11.4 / 11.2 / 11.3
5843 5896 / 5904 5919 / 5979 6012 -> -0.3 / 11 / 11.2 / 11.1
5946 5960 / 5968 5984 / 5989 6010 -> 0.1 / 11.2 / 11.3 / 11.2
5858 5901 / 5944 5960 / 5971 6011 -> -0.2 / 10.8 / 11.2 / 11.1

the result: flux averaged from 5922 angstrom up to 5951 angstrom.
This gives 11.2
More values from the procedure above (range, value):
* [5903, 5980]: 11.2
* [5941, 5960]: 11.2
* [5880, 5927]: 10.9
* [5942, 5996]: 11.3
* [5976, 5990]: 11.2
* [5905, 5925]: 11.4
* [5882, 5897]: 9.95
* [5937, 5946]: 11.3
